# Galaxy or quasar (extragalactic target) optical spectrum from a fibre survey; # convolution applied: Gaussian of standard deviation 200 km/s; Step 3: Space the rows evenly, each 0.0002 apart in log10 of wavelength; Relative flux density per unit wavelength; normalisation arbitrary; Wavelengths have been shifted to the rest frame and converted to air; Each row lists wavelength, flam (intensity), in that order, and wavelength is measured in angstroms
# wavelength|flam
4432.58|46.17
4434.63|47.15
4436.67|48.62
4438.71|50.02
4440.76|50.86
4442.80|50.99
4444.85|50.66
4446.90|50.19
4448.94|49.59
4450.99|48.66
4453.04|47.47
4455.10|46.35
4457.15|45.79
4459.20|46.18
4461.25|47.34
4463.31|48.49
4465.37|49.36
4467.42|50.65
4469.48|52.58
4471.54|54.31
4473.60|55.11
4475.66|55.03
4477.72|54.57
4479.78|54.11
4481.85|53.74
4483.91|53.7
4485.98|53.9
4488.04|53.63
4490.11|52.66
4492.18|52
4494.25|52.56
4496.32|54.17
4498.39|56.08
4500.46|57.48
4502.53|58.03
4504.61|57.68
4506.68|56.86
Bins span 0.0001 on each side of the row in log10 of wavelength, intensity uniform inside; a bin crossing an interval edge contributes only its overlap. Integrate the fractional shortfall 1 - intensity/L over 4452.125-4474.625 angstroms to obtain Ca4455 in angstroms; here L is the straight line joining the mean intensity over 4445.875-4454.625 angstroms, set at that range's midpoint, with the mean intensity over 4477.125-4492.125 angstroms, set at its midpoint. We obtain 0.6 angstroms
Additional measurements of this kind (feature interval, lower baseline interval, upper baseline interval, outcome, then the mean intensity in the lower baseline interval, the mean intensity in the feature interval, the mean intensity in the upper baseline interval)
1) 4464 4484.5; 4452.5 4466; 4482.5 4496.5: -1.3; 47.2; 53.2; 53.2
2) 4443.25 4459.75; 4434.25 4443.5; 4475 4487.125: 0.9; 49.7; 48.3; 54.2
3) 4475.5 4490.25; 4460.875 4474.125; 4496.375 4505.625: 0.0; 51.1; 53.9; 57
